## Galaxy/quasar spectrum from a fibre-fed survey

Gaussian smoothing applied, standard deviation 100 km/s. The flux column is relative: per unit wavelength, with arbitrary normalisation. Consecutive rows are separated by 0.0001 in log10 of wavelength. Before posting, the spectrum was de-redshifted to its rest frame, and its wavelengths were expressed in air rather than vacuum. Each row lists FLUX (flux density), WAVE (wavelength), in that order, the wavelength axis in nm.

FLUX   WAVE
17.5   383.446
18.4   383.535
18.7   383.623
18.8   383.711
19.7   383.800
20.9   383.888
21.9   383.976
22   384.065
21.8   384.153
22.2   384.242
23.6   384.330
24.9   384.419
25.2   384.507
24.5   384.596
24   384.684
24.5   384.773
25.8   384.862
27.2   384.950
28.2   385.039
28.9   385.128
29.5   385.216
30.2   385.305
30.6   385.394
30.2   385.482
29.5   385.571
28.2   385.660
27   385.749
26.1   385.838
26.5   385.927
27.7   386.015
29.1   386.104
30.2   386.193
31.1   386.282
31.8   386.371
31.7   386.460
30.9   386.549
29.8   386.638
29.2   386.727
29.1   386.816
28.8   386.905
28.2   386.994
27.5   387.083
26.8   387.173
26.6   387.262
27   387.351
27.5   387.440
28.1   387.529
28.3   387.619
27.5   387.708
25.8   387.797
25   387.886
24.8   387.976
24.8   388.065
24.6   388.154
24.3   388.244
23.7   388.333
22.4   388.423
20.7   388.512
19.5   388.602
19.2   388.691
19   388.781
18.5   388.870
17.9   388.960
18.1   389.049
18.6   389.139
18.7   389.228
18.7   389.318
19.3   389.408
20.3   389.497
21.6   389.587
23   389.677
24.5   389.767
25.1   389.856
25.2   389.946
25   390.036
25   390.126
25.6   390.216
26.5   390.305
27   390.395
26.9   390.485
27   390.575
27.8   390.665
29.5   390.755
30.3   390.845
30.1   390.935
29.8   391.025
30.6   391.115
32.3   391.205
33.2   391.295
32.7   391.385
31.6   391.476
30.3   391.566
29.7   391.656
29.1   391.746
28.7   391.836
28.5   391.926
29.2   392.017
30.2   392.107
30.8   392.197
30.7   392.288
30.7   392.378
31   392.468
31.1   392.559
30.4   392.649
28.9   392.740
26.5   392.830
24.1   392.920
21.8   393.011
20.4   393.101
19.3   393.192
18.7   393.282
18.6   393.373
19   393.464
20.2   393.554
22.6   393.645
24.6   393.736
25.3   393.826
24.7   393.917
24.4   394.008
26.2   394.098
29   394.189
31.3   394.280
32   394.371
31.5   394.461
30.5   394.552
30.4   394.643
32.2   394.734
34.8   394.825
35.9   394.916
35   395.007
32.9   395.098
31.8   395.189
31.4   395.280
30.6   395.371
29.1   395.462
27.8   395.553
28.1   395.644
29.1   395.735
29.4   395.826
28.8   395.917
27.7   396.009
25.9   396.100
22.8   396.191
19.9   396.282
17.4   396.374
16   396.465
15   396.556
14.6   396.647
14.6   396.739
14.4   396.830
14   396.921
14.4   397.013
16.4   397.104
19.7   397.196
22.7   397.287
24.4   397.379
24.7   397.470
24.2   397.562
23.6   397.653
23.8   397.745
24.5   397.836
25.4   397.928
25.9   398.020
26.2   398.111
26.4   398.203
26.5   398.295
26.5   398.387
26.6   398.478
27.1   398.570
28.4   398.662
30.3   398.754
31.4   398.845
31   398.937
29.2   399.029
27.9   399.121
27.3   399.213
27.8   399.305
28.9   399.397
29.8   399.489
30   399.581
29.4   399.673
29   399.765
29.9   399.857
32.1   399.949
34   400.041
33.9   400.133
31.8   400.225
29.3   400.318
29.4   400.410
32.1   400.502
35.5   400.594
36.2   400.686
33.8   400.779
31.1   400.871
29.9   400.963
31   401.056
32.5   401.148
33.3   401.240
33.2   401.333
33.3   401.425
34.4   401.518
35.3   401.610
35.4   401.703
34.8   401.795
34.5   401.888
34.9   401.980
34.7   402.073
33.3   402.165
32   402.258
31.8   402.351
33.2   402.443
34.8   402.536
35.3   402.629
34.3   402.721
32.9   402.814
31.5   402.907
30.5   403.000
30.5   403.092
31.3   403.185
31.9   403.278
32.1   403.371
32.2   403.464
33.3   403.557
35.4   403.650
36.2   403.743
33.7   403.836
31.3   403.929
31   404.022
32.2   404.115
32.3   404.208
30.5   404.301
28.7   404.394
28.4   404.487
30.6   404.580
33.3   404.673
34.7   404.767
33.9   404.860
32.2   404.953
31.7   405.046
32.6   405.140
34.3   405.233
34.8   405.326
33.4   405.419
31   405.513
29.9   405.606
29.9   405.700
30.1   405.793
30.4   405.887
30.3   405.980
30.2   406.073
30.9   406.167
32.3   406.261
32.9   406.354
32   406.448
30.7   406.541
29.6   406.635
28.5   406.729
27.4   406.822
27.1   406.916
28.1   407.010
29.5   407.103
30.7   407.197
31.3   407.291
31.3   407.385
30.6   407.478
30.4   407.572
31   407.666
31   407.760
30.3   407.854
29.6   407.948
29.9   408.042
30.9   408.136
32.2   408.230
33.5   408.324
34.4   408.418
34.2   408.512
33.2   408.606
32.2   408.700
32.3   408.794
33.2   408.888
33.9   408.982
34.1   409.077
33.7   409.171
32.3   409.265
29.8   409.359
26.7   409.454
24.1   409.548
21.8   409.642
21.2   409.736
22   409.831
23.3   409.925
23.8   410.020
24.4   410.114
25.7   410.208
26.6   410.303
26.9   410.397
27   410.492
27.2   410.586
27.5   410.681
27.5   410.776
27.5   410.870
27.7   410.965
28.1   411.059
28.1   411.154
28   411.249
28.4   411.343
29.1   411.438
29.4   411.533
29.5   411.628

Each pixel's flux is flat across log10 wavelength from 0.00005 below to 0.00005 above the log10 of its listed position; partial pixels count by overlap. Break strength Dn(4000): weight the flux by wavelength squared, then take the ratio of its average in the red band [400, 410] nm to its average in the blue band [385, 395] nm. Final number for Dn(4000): 1.3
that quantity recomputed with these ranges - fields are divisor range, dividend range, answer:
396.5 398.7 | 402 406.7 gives 1.51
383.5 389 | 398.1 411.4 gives 1.32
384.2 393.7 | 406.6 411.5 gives 1.22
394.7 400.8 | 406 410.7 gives 1.15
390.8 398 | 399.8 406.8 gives 1.29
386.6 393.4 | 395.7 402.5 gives 1.13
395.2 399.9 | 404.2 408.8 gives 1.30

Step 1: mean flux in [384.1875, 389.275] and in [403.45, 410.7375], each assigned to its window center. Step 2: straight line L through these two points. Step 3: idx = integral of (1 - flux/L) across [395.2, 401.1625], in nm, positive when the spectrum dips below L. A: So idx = 0.392 nm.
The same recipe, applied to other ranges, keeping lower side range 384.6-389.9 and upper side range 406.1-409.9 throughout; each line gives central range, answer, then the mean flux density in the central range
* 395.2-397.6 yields 0.44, 22.5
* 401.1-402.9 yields -0.31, 33.8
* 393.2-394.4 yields 0.13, 24.1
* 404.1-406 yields -0.14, 31.7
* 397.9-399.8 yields 0.00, 28.2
